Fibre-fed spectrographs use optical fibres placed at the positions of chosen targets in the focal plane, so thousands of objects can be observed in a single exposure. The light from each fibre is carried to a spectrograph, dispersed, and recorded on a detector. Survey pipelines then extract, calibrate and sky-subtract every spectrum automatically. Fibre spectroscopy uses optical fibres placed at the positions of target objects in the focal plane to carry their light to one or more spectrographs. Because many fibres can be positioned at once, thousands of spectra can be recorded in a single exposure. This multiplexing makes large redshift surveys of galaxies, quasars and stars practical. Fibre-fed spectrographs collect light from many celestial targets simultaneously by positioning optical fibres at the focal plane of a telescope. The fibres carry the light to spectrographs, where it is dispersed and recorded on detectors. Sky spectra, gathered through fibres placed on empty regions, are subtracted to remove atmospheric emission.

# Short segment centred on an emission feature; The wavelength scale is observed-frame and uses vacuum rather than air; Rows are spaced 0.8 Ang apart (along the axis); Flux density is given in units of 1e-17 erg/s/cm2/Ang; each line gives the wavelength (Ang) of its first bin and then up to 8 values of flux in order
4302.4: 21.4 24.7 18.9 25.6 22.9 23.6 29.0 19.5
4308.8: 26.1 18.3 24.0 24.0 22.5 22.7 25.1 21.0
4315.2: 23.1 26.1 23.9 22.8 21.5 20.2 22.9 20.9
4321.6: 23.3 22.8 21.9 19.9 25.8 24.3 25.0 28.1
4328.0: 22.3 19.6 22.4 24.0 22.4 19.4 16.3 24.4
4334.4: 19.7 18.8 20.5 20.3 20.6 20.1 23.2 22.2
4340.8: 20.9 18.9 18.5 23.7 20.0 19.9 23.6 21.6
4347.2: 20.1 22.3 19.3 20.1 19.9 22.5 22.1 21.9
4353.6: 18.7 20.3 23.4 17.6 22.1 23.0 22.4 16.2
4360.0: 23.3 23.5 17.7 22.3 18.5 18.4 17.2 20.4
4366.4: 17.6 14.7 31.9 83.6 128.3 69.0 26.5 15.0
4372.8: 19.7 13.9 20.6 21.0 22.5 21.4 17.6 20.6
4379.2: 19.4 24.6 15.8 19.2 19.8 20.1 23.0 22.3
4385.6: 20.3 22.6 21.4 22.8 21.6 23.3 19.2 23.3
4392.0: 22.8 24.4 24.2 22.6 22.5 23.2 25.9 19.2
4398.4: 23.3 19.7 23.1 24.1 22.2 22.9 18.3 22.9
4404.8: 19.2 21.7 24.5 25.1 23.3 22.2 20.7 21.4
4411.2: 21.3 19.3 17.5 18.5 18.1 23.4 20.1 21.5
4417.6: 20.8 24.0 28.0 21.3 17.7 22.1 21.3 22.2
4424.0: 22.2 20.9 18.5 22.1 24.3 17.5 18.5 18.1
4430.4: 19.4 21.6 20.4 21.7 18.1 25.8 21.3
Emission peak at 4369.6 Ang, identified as H-gamma 4340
